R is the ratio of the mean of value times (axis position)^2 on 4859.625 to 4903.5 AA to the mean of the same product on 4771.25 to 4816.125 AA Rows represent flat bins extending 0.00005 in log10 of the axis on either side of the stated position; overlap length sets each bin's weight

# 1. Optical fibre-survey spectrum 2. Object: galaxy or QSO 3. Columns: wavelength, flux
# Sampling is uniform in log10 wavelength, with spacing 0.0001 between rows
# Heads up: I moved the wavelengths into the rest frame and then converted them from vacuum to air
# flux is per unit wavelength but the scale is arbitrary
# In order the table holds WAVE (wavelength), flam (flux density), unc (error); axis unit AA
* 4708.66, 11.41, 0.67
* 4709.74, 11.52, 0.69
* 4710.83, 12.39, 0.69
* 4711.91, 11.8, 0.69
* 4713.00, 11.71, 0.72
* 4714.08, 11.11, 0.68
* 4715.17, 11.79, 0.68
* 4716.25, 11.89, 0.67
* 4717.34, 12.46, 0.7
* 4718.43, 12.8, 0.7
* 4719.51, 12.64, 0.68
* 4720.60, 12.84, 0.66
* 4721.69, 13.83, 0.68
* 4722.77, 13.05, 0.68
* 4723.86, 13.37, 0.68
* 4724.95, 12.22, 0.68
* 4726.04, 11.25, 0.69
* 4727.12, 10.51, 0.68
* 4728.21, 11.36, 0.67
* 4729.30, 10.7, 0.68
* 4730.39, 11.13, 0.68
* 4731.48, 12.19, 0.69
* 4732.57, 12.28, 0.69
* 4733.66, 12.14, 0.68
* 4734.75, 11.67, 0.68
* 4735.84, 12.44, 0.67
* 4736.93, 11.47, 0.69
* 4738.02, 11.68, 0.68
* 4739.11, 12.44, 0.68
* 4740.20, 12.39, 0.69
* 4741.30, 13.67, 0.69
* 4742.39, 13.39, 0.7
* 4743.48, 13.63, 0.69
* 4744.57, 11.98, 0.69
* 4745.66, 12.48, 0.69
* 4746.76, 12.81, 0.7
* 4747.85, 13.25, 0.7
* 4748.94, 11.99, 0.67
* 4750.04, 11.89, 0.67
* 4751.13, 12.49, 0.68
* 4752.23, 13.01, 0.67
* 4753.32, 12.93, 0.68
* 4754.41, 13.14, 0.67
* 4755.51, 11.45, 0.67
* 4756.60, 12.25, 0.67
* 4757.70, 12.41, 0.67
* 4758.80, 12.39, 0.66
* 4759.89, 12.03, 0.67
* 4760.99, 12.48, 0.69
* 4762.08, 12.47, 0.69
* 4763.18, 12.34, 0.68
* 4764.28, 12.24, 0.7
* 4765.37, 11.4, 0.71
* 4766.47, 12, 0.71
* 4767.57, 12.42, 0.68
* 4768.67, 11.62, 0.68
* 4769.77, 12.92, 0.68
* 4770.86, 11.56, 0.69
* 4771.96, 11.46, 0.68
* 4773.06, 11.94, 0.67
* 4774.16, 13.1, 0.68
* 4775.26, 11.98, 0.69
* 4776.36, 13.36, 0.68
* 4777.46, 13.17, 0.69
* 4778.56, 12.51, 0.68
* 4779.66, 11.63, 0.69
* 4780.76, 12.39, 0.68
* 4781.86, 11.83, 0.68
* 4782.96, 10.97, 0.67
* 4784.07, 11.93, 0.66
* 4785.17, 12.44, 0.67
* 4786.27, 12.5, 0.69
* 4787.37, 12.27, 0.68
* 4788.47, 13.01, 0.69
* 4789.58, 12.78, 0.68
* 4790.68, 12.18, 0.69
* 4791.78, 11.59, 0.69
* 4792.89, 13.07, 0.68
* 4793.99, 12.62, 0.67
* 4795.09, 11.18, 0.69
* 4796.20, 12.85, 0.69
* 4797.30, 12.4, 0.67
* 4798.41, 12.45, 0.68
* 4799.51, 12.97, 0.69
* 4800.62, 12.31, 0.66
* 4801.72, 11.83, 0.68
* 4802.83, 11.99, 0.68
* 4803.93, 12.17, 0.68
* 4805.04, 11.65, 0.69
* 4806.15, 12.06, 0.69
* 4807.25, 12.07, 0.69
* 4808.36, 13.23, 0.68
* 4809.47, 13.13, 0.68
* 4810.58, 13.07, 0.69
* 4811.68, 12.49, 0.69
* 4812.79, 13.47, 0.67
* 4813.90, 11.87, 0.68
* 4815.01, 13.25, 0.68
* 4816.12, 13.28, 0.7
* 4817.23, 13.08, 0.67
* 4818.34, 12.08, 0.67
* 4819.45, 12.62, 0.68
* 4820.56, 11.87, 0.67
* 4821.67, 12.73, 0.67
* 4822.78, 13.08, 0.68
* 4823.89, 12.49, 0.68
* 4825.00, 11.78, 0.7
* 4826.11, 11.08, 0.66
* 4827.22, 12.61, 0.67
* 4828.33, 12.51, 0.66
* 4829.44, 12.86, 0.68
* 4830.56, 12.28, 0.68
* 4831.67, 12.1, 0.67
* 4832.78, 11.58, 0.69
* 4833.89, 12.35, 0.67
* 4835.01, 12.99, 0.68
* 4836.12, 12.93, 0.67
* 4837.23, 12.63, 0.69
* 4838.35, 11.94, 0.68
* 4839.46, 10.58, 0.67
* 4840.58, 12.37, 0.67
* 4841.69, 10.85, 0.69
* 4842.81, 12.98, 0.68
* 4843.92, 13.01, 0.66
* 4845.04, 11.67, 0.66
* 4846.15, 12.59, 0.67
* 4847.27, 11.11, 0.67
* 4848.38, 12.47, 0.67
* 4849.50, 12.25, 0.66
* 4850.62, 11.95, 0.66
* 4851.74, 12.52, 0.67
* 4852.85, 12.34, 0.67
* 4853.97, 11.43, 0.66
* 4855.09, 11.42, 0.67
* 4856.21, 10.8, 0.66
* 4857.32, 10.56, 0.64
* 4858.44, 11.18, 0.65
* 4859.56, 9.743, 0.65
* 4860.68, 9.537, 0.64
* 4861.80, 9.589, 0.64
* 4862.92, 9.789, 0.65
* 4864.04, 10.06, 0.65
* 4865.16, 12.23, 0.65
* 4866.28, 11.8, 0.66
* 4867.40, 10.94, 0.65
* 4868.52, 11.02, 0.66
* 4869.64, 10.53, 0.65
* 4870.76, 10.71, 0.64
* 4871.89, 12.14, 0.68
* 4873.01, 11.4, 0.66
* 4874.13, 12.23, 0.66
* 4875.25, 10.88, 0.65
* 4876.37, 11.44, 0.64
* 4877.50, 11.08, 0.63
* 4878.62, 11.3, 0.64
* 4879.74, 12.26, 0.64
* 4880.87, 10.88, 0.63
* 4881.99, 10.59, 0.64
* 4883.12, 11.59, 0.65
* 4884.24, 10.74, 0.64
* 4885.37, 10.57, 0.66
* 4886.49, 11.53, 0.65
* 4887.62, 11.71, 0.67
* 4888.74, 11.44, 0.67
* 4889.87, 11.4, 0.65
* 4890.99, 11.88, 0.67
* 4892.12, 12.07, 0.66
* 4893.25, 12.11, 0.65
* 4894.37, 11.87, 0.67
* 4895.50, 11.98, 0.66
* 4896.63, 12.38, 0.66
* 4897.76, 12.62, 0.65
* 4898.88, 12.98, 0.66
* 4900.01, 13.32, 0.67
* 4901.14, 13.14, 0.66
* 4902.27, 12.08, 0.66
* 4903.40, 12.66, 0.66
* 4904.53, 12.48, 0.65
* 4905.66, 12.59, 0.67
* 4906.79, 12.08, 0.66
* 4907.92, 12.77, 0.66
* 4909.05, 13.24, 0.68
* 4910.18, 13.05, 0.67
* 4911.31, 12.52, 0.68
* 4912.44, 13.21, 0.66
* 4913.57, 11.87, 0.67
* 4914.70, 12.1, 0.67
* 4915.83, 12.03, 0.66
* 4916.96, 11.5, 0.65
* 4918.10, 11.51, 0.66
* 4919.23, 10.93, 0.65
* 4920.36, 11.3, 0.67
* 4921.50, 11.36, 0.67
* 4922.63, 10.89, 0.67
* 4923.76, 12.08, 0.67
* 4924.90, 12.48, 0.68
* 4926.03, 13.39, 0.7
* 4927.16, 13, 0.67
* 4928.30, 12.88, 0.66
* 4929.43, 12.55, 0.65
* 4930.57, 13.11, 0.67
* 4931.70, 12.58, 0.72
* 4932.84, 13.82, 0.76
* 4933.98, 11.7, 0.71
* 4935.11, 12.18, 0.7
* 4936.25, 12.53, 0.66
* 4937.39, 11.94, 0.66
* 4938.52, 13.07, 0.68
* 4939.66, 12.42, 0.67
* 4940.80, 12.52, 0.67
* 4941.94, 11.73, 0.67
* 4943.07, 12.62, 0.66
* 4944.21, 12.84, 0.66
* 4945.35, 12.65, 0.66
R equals 0.96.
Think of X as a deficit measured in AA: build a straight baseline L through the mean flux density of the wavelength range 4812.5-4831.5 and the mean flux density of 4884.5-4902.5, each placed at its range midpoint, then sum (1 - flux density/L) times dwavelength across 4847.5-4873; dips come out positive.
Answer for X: 2.3 AA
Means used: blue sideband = 12.5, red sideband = 12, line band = 11.1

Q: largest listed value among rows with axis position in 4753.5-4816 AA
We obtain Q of 13.47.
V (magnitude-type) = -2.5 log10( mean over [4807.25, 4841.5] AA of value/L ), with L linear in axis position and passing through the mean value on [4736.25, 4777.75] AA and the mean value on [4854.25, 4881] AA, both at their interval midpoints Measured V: -0.082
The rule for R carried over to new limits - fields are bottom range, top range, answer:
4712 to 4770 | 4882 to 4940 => 1.07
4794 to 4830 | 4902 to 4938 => 1.03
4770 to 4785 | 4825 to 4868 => 0.99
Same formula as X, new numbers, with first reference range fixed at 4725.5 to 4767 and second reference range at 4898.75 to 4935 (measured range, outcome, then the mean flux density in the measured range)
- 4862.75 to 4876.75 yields 1.3 AA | 11.2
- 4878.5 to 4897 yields 1.2 AA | 11.5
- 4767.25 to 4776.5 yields 0.0 AA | 12.2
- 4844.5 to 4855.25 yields 0.3 AA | 12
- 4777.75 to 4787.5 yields 0.1 AA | 12.1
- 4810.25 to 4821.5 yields -0.4 AA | 12.7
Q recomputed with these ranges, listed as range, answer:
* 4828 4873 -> 13.01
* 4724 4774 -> 13.67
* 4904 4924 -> 13.24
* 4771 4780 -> 13.36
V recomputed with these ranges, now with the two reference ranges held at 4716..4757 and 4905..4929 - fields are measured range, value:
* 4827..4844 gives 0.00 mag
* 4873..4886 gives 0.09 mag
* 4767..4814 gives 0.00 mag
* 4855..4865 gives 0.19 mag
